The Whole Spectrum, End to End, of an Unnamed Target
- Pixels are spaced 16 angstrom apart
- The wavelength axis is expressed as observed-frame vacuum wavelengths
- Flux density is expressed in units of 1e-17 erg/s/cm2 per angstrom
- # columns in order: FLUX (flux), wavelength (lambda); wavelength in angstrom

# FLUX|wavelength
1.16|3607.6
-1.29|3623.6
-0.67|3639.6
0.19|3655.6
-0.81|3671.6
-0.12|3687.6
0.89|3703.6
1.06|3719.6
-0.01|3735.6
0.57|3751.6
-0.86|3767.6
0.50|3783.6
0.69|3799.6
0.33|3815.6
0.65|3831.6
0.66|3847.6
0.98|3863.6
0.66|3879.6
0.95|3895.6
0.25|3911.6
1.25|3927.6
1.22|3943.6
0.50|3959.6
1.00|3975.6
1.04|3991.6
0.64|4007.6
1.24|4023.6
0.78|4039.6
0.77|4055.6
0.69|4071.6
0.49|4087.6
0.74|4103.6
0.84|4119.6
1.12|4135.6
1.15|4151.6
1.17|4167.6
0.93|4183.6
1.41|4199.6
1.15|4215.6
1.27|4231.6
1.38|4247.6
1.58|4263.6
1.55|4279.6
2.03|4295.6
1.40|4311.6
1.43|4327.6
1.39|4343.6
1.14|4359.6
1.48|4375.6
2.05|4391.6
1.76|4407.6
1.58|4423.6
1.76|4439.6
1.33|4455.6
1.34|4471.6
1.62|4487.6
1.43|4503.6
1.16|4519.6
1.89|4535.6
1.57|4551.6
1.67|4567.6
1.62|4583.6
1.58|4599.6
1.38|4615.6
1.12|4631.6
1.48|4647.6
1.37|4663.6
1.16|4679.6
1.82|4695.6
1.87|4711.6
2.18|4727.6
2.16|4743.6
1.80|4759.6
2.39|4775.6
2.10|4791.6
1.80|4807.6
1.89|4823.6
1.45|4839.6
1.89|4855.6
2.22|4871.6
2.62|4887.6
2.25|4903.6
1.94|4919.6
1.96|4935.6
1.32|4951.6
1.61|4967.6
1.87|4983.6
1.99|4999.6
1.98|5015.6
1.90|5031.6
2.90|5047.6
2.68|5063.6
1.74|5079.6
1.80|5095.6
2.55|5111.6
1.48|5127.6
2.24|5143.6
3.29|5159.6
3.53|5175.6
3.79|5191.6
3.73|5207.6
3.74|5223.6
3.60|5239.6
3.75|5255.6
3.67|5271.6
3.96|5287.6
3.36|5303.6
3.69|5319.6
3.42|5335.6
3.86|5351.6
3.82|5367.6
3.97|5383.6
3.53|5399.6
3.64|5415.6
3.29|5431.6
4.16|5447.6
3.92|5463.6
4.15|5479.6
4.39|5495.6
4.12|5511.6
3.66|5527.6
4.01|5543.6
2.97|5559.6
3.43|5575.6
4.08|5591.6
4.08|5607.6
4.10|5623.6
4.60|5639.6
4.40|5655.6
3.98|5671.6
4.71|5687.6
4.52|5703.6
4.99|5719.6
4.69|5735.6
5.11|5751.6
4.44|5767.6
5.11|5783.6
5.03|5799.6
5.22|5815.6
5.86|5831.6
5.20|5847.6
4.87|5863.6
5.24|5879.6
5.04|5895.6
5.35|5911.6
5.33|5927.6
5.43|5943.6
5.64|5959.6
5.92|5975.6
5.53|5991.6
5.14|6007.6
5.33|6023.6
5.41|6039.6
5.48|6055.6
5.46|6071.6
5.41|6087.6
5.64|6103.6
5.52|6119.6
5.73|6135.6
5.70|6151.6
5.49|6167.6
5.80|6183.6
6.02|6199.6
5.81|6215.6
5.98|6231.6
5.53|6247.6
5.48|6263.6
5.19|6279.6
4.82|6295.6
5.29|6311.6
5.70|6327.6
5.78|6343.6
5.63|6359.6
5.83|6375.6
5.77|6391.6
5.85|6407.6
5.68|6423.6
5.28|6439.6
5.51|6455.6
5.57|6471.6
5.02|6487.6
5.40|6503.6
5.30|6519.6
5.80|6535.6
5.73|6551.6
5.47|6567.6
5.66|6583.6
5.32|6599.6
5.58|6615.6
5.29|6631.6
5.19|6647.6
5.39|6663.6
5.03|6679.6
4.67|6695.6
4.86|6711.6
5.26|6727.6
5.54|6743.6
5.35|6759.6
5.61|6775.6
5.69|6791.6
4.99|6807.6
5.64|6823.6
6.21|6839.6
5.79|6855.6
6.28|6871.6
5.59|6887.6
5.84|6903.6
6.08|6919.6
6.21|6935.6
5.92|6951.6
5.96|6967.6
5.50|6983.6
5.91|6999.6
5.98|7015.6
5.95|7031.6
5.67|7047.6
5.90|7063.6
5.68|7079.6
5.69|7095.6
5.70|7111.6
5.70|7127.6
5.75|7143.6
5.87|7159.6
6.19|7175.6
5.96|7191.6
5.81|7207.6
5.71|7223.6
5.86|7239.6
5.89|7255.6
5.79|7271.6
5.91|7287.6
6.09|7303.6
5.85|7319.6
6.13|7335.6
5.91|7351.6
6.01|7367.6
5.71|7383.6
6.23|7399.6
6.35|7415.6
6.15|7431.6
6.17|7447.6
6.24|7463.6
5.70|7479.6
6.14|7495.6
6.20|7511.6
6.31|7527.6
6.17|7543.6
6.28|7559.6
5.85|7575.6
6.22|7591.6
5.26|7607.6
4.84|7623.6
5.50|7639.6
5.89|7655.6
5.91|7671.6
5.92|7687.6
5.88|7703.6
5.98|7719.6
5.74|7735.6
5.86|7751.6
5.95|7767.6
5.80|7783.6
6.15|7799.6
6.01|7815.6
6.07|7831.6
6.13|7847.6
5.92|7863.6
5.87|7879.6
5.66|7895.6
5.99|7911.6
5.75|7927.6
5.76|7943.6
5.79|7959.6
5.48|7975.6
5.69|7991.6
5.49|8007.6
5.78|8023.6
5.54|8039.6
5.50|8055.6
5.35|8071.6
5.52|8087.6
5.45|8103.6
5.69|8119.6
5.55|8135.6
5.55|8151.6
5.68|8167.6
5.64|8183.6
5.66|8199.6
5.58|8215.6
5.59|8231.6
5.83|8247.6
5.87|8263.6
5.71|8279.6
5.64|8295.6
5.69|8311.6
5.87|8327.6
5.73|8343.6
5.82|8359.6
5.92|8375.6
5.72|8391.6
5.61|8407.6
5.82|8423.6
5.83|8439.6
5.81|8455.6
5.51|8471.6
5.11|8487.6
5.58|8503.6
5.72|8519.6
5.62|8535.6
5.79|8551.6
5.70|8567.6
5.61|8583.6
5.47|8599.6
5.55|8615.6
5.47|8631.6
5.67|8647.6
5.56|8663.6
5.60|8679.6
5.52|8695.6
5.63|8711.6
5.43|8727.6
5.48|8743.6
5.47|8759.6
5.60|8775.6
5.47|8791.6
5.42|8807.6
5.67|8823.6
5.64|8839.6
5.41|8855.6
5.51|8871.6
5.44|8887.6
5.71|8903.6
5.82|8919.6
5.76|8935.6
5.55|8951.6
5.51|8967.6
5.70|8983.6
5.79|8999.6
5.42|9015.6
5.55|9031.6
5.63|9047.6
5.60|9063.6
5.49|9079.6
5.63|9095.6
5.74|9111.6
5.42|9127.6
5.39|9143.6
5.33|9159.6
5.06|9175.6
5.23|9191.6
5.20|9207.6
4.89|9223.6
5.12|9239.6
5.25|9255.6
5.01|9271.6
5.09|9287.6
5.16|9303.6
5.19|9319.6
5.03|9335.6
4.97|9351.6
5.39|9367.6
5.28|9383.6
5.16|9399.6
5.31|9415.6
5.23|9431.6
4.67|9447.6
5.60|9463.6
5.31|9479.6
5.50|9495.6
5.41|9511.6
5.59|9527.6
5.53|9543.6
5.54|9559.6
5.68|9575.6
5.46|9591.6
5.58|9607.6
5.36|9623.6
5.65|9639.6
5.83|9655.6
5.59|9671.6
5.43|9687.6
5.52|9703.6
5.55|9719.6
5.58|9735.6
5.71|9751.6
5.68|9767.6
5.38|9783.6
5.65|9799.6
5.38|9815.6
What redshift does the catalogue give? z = 0.293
